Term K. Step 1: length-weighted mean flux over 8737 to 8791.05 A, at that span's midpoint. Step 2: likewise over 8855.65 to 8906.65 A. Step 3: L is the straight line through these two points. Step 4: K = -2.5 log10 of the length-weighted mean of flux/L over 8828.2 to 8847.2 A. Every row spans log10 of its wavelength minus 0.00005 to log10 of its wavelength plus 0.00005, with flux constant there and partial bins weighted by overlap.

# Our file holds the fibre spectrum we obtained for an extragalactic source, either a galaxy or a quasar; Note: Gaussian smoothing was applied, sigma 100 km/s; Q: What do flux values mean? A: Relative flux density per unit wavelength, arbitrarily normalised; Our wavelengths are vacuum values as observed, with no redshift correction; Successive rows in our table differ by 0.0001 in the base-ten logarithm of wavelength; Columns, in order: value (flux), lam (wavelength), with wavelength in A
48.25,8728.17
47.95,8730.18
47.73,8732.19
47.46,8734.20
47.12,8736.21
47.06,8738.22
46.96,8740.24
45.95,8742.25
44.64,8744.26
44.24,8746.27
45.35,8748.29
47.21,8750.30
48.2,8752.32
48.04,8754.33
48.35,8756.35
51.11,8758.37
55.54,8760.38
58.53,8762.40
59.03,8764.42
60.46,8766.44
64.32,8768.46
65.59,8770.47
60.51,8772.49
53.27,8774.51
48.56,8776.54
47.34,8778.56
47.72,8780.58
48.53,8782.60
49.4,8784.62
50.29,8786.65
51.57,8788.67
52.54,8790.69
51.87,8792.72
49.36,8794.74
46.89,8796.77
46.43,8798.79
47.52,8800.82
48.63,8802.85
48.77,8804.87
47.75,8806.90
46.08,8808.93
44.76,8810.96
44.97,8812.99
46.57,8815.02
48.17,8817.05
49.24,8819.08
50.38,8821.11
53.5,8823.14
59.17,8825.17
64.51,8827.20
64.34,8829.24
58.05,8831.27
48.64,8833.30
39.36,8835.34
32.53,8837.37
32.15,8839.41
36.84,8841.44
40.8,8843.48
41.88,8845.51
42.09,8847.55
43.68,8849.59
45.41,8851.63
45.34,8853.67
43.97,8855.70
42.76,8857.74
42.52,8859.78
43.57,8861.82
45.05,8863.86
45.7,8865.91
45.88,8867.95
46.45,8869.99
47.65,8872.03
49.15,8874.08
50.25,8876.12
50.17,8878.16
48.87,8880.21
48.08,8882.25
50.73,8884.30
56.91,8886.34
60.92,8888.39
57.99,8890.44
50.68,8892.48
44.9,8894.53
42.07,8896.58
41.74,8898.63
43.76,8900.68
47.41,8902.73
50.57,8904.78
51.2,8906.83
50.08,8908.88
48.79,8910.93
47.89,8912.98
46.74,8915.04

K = 0.129 mag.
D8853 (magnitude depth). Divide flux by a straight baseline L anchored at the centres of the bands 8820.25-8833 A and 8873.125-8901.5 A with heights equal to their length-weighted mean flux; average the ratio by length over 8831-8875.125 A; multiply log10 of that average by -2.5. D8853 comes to 0.24 mag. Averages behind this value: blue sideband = 57.9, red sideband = 49.8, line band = 43.4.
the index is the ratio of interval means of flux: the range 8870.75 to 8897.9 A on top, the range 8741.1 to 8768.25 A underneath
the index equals 1.0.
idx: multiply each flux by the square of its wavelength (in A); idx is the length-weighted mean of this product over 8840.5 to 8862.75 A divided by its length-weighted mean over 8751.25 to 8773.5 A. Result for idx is 0.77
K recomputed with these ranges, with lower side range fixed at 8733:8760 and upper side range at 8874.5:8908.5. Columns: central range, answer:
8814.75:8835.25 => -0.11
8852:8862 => 0.13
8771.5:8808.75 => -0.04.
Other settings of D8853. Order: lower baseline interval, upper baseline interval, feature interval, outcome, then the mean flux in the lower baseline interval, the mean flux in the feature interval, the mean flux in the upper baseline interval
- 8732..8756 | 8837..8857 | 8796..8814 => -0.09 mag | 46.7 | 46.9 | 40.8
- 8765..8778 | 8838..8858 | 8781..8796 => 0.09 mag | 58.4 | 50.3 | 41.3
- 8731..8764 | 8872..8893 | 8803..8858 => 0.09 mag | 48.5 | 46.8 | 52.2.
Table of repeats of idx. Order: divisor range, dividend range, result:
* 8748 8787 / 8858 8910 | 0.94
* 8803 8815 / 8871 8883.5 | 1.07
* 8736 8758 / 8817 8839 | 1.12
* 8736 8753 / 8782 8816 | 1.06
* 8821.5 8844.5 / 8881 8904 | 1.04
